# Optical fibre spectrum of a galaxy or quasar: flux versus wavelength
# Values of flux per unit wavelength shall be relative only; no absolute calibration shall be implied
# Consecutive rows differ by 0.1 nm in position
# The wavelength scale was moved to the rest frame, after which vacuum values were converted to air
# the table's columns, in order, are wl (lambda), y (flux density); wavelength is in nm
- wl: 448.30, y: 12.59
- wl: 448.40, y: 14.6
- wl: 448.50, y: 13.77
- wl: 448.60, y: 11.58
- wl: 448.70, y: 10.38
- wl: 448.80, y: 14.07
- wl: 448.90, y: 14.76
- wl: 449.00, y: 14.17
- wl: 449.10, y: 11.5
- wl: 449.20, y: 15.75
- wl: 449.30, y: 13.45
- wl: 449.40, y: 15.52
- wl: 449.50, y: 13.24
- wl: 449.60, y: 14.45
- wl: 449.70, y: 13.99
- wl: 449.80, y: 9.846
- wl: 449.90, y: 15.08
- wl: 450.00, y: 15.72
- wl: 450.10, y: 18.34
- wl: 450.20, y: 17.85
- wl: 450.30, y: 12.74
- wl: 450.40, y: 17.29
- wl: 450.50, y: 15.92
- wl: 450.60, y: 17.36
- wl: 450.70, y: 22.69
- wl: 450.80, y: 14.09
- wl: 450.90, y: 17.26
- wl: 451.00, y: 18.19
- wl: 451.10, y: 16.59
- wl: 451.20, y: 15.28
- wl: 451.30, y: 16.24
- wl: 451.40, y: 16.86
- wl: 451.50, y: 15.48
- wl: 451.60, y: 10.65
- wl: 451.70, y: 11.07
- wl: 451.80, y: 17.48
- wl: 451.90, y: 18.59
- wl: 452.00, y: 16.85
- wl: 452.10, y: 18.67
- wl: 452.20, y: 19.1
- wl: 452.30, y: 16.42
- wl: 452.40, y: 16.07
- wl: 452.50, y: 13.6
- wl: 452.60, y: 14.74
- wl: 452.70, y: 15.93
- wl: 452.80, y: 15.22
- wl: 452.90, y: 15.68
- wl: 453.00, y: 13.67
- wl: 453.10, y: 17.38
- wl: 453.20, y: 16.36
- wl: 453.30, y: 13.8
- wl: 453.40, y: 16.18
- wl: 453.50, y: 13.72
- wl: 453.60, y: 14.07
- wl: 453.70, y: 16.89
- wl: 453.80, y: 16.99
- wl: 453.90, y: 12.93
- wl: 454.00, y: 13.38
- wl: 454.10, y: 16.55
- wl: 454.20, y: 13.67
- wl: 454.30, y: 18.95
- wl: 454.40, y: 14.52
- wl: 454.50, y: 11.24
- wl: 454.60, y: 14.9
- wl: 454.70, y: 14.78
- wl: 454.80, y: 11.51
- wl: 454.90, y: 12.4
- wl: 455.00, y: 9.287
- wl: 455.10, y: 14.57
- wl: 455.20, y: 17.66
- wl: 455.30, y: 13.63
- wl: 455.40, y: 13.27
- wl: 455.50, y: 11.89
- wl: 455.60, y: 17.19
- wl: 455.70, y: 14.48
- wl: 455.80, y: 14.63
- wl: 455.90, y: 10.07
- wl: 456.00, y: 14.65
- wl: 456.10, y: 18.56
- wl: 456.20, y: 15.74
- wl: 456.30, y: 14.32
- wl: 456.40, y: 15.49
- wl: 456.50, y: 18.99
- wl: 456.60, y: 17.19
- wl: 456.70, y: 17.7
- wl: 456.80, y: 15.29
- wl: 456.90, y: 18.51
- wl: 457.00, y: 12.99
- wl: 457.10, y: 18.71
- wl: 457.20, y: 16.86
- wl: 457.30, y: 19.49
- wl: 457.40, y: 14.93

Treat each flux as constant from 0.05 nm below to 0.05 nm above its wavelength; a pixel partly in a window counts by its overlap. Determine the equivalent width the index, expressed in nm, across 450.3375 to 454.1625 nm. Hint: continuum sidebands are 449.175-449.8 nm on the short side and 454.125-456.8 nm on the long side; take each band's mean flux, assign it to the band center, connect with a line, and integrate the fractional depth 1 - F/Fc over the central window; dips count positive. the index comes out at -0.43 nm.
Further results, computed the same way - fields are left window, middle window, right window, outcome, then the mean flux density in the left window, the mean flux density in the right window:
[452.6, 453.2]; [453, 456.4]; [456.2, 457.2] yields 0.31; 15.6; 16.5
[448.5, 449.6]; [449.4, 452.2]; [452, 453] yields -0.21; 13.5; 16.1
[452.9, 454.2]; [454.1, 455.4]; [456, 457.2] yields 0.14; 15.1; 16.6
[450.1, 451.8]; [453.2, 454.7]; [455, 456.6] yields 0.05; 16.1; 14.9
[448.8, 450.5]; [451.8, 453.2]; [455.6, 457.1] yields -0.11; 14.6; 15.8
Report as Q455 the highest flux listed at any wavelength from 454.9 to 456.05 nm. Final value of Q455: 17.66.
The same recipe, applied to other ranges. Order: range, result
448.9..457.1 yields 22.69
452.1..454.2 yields 19.1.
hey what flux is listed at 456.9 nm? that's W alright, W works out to 18.51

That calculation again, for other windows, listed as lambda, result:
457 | 12.99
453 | 13.67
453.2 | 16.36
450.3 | 12.74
